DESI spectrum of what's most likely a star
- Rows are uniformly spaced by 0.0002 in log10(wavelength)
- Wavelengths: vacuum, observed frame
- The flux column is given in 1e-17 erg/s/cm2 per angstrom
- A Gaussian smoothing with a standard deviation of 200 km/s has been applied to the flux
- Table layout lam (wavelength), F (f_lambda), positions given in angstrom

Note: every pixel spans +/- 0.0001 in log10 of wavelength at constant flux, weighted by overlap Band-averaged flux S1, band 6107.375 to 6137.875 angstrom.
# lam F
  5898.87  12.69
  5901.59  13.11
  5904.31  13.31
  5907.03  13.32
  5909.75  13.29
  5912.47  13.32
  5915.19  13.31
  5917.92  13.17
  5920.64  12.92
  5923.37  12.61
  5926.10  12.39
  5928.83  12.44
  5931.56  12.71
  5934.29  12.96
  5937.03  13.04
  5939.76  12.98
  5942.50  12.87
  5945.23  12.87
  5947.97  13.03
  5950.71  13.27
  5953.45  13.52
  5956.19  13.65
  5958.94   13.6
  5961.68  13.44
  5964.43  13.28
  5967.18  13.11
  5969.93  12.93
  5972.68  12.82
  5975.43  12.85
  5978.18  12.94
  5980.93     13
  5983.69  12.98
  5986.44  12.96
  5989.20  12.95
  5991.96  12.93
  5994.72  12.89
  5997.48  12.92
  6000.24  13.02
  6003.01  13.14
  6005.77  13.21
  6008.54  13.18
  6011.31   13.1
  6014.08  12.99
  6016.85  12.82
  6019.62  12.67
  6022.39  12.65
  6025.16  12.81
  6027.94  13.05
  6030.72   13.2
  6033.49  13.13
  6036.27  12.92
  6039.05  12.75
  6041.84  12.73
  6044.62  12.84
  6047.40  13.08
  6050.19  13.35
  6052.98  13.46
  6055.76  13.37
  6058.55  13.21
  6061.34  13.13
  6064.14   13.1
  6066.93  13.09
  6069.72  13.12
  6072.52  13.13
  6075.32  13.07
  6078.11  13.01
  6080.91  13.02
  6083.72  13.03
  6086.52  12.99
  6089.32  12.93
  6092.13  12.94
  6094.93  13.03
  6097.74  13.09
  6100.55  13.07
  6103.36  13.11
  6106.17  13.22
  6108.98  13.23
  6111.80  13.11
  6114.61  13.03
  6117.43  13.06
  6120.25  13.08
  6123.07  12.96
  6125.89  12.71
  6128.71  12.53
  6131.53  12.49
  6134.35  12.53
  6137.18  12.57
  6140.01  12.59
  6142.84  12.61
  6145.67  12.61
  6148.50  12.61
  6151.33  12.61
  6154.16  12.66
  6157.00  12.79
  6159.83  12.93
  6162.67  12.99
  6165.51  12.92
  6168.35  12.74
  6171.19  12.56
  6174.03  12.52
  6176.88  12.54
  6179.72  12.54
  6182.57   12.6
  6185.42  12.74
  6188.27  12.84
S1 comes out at 12.9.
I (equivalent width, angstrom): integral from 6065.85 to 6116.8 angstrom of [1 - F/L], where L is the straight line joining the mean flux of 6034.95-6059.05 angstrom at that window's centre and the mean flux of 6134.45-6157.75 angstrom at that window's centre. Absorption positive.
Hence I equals -0.8 angstrom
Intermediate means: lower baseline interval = 13.1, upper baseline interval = 12.6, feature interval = 13.1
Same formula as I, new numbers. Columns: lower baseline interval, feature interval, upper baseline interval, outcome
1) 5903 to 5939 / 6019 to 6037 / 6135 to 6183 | -0.1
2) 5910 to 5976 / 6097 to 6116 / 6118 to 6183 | -0.5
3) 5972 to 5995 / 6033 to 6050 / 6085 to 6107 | 0.1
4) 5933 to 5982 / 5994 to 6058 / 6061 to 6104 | 0.3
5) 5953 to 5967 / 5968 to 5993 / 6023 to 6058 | 0.8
